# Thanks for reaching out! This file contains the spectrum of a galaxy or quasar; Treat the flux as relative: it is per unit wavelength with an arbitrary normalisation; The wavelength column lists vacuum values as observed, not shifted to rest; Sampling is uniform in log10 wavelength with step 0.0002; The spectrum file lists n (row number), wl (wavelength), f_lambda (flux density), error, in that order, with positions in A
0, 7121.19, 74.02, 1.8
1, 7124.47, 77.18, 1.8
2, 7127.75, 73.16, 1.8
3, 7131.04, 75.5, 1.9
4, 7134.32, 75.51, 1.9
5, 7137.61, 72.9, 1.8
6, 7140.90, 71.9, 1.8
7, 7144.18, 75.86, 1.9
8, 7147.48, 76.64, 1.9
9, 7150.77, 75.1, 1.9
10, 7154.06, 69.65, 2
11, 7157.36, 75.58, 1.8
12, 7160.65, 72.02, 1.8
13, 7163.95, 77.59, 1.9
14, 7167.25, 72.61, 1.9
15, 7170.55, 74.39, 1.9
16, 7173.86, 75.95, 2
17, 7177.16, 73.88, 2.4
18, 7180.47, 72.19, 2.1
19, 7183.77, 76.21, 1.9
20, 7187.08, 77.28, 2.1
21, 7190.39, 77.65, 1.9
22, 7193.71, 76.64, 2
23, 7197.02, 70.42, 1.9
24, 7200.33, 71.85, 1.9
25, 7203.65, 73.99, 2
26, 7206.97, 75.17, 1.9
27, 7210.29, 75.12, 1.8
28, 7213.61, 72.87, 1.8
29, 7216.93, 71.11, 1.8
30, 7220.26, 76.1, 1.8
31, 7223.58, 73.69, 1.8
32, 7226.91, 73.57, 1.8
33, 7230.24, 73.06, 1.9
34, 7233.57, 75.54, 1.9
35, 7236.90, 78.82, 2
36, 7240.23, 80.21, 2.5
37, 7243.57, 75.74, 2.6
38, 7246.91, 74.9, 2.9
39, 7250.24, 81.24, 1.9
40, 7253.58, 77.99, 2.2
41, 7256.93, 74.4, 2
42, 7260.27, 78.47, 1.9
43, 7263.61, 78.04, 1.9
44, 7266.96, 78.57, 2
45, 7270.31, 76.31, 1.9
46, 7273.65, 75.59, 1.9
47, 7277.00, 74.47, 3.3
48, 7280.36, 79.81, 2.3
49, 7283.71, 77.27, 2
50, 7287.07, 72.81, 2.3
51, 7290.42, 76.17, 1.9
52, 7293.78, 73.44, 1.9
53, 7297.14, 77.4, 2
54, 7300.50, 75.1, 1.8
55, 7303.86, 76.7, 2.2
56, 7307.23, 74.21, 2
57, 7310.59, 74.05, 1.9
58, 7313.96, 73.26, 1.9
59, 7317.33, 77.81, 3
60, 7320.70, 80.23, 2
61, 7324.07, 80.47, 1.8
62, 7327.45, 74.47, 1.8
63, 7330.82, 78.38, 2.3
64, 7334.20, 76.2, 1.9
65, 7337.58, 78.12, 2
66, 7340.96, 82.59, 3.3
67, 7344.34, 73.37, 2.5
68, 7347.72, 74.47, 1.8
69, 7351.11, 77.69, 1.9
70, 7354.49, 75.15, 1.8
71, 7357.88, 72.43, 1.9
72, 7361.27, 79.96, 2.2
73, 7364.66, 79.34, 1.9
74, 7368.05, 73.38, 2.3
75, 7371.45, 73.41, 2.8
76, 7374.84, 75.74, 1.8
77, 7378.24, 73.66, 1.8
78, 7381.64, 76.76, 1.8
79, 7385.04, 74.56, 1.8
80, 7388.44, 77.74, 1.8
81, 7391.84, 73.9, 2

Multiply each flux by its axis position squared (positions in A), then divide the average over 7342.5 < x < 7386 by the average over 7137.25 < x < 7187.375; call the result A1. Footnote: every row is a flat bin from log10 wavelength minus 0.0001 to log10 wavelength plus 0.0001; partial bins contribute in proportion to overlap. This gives 1.1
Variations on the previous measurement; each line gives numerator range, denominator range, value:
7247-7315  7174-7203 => 1.05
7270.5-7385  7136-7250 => 1.06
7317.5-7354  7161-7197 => 1.08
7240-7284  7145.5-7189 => 1.06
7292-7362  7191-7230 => 1.07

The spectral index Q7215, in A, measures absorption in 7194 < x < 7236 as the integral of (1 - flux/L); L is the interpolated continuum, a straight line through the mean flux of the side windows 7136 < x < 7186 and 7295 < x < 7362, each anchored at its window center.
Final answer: 0.7 A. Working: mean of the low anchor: 74.2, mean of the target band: 73.7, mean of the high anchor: 76.5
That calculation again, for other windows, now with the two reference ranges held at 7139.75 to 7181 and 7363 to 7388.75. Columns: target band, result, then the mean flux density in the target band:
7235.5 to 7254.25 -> -0.87 A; 78.2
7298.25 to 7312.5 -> -0.01 A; 75.1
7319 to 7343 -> -1.08 A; 78.6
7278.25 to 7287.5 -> -0.26 A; 77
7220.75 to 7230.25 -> 0.09 A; 73.9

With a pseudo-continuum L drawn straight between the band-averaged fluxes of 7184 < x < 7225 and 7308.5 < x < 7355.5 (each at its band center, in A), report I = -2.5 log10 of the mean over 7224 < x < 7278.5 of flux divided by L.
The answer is -0.02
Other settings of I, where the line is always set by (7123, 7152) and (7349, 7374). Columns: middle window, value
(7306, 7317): 0.02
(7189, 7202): 0.02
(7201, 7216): 0.02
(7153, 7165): 0.02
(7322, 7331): -0.03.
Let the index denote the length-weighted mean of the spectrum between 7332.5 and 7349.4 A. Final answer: 76.9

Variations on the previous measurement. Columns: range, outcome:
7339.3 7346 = 78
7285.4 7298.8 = 75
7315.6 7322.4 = 79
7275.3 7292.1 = 76.1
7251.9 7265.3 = 77.2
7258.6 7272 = 77.9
